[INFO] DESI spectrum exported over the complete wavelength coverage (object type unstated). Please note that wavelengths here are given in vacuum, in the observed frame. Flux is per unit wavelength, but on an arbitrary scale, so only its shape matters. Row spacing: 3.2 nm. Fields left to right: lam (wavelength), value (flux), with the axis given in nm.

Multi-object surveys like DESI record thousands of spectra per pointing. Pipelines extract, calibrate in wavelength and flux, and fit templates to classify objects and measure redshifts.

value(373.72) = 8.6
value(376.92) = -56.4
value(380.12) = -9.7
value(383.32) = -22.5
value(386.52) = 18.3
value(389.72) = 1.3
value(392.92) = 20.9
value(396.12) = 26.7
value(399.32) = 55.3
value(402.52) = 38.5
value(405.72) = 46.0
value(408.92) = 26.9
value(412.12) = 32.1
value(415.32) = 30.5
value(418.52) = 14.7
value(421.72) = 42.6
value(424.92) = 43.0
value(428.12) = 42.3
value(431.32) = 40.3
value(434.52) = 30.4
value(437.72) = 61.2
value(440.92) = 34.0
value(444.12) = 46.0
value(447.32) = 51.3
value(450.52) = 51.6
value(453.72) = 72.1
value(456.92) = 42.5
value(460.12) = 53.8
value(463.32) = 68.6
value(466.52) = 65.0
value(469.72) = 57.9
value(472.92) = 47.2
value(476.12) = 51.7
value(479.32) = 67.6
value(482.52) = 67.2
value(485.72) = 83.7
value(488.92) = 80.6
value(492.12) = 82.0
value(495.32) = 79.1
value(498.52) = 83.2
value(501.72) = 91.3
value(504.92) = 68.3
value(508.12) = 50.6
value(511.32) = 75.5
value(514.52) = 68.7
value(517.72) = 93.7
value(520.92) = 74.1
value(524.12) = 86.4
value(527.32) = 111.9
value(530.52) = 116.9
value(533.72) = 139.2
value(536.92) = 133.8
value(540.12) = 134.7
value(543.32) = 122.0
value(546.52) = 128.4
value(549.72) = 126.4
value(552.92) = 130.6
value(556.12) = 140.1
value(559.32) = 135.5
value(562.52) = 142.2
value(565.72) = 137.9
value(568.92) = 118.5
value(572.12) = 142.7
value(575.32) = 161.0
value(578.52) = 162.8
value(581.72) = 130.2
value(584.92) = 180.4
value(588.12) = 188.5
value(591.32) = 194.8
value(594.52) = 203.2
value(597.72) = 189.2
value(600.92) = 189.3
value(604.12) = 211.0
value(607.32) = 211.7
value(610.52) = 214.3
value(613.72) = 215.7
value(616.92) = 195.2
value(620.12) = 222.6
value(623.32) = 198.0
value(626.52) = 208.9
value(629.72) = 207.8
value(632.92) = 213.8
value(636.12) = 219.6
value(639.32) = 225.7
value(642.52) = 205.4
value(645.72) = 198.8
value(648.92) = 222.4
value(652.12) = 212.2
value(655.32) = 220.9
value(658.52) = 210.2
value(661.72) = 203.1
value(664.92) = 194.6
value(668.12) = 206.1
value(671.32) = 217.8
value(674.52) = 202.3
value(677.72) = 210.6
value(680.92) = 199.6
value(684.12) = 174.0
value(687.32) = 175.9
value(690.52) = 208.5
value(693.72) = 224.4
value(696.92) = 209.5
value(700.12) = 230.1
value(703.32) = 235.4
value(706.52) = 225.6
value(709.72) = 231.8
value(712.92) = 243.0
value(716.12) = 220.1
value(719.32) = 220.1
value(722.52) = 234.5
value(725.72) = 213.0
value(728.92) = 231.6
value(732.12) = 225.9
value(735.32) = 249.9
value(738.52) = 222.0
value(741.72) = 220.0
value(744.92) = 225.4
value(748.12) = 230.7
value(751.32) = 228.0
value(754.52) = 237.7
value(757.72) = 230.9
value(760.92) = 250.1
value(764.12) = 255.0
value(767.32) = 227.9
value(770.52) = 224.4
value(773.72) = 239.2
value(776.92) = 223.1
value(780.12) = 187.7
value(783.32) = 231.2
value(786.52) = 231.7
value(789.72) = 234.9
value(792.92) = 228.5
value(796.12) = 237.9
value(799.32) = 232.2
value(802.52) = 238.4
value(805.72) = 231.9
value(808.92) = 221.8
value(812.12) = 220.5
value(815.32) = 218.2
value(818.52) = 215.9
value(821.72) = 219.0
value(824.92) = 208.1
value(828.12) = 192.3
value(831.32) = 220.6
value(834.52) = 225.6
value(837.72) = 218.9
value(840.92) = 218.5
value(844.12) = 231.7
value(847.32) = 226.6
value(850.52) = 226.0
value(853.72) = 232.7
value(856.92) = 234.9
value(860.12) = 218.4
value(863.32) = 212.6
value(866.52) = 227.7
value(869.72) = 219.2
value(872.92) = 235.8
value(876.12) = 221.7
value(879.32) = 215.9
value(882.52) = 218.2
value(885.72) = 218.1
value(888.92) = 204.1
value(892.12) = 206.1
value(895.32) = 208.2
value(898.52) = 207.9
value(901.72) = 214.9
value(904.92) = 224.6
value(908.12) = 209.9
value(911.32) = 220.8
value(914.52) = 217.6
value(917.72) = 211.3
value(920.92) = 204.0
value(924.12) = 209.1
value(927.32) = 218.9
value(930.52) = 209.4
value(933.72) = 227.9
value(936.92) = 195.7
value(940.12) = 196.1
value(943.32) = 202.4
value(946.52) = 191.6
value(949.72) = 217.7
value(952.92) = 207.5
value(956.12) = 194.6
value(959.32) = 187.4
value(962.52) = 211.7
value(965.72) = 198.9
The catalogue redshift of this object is 0.32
